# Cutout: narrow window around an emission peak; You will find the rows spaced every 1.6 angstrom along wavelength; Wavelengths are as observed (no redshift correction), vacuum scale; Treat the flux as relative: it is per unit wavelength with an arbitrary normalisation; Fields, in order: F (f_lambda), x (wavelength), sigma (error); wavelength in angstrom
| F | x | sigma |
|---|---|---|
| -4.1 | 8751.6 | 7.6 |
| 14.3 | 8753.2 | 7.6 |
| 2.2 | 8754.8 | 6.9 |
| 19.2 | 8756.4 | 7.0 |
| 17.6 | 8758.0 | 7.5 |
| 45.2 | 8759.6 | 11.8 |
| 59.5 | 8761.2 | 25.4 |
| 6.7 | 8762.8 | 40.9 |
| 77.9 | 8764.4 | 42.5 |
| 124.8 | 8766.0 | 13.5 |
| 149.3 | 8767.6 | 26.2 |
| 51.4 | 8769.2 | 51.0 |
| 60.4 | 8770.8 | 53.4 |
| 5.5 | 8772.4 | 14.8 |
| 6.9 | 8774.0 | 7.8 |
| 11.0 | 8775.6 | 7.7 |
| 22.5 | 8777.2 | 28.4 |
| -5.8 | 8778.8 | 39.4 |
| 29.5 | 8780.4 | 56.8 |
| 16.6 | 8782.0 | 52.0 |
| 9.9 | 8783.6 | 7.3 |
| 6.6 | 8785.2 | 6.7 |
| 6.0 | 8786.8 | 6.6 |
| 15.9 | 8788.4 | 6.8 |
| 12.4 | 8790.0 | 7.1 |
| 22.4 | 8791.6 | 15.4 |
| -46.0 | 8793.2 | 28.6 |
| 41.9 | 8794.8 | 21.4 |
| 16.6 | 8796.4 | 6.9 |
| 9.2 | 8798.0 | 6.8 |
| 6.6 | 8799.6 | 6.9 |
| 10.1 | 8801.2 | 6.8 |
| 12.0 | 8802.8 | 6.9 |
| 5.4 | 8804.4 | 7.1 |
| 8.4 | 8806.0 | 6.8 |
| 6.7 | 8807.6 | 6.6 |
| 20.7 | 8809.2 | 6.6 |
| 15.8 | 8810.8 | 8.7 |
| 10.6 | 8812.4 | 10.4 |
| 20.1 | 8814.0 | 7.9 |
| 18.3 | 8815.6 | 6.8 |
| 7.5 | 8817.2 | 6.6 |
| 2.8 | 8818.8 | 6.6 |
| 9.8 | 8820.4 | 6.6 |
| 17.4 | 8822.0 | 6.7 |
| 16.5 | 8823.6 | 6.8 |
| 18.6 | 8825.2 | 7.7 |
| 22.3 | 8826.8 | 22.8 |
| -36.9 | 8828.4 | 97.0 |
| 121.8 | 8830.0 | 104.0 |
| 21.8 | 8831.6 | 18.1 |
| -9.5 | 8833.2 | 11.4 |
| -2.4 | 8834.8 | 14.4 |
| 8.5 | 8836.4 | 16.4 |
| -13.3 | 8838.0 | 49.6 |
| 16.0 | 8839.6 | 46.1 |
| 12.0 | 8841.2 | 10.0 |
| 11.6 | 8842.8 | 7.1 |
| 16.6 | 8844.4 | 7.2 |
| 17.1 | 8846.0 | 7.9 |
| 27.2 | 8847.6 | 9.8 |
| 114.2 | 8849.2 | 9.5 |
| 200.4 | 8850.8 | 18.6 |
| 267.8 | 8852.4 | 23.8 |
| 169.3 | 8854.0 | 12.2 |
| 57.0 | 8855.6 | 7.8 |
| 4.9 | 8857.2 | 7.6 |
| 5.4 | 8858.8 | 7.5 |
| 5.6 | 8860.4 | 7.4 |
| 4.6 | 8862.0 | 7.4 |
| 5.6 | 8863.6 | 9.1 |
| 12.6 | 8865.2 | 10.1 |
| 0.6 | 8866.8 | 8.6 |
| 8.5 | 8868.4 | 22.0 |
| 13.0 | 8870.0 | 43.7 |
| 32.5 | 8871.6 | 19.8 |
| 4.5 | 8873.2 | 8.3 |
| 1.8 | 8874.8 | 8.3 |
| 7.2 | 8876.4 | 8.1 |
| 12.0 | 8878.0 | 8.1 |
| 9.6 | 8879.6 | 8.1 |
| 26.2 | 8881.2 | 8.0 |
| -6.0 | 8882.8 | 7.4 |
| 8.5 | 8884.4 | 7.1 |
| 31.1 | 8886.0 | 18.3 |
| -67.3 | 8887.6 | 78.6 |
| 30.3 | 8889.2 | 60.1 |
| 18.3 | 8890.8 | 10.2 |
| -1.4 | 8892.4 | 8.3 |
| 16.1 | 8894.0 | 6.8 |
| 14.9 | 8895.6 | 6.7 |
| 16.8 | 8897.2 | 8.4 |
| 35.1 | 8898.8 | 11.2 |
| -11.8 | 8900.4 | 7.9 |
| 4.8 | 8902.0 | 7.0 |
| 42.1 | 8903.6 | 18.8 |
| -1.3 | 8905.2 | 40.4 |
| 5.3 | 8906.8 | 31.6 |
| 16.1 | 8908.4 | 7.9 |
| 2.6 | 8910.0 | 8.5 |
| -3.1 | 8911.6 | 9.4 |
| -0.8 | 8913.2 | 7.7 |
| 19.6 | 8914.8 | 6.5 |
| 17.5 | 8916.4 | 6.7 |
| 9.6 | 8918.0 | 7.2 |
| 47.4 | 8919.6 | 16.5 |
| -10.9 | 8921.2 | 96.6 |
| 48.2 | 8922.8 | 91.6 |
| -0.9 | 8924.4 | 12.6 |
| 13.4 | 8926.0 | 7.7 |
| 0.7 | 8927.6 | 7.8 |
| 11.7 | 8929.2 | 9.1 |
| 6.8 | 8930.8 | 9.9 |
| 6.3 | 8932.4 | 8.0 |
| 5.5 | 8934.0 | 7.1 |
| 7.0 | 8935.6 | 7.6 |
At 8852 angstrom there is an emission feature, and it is [O III] 5007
